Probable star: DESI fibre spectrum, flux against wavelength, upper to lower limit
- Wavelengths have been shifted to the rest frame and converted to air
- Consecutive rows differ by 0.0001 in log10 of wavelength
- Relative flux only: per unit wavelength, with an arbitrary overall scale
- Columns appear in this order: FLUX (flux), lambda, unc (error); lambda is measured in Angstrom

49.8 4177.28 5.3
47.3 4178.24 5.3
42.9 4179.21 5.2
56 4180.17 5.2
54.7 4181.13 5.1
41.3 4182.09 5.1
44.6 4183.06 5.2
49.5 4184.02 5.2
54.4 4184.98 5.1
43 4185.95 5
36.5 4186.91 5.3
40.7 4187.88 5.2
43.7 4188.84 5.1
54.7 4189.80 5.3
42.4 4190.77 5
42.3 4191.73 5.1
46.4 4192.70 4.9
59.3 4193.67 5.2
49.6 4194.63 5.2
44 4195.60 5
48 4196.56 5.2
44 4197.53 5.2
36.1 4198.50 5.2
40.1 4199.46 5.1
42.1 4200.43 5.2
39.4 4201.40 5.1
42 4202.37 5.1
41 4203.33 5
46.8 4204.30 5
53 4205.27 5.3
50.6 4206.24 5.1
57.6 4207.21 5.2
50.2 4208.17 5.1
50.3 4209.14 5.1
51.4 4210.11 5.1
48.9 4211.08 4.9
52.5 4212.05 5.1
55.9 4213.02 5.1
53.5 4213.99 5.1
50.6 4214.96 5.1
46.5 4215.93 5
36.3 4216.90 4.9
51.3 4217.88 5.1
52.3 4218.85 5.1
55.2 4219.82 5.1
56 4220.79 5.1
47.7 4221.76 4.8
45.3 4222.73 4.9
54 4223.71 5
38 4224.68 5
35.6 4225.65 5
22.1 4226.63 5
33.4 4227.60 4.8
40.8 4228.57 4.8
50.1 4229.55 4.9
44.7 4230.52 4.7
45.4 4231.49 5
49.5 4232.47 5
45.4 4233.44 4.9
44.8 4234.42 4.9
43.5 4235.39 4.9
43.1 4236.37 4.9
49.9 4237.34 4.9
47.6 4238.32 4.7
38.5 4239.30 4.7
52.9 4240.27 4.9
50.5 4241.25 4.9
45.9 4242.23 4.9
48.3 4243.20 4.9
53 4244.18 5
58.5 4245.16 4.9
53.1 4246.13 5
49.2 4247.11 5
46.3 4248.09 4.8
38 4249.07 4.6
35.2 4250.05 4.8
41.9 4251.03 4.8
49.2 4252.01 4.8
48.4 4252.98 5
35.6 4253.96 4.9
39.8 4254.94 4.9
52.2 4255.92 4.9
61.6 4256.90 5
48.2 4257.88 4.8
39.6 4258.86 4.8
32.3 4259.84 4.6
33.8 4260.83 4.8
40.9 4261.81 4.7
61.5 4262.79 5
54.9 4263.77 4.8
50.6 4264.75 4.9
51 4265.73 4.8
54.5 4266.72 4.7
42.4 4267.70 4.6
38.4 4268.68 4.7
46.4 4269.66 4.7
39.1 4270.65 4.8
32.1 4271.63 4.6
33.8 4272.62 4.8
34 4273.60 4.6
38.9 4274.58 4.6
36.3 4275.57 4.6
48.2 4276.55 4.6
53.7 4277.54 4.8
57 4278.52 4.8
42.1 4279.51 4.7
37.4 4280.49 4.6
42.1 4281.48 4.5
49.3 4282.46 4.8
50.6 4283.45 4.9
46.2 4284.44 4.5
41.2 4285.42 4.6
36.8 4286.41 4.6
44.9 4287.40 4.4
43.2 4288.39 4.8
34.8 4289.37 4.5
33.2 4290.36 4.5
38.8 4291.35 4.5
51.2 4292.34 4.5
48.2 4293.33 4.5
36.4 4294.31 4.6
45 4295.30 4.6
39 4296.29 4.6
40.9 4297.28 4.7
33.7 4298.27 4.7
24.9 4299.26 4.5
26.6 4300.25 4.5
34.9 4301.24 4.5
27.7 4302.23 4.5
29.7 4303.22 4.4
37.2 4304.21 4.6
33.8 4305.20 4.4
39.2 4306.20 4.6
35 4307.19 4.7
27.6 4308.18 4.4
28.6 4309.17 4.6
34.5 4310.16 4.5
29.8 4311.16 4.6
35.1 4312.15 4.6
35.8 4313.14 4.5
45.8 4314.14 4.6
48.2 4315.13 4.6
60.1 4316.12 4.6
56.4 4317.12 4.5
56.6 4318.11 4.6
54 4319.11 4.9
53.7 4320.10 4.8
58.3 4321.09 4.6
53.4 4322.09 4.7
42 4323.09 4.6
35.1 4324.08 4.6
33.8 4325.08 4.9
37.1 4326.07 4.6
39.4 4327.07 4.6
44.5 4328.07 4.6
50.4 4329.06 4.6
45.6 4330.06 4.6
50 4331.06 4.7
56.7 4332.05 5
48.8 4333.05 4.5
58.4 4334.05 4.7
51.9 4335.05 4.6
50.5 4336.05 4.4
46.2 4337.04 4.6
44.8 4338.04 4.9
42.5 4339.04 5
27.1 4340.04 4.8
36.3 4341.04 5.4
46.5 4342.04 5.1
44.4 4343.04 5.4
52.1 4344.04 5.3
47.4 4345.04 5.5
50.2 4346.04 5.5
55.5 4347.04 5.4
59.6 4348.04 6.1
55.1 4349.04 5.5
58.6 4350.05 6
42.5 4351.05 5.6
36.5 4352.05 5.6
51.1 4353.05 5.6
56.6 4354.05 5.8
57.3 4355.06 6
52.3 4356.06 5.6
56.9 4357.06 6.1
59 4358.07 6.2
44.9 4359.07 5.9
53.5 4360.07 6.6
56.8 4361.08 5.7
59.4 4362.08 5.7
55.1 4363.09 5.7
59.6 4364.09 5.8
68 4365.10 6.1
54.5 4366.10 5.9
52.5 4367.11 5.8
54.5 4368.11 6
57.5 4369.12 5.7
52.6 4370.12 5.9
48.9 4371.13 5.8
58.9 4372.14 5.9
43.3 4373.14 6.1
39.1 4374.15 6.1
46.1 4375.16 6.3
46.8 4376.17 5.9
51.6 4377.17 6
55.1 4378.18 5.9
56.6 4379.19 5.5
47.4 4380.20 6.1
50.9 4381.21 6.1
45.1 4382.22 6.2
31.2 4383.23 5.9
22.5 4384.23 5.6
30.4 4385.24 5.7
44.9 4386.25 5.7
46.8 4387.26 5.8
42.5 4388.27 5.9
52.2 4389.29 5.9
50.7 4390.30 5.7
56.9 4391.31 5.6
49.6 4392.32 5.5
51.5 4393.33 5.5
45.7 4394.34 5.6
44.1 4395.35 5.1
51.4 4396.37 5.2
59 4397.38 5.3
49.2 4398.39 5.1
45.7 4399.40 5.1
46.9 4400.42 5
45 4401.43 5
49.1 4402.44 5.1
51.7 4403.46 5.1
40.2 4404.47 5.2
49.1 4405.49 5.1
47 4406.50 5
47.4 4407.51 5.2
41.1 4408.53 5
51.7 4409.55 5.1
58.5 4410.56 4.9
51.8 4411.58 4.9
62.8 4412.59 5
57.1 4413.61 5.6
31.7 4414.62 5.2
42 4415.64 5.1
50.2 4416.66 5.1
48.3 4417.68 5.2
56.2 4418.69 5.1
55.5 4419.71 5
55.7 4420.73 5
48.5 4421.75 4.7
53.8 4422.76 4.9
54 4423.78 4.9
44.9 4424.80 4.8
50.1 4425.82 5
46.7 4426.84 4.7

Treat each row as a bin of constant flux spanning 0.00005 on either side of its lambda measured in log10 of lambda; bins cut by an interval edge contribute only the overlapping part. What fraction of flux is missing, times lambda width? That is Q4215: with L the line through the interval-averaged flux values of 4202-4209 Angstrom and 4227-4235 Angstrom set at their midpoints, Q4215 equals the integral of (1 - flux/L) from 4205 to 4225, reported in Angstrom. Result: -1.4 Angstrom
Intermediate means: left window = 49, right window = 44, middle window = 50.4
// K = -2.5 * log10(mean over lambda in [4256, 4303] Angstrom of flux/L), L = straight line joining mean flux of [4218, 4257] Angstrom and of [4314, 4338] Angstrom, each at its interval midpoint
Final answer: 0.13 mag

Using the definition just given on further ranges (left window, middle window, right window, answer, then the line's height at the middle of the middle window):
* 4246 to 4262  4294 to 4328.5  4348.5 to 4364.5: 0.23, 49.1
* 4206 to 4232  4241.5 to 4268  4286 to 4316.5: -0.10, 42.9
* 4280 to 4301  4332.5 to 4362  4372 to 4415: -0.13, 44.2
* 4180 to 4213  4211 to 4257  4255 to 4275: -0.02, 45.5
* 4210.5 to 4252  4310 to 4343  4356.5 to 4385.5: 0.08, 49.2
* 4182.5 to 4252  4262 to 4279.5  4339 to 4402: 0.05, 47.5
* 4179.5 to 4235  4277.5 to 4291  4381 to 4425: 0.09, 47.1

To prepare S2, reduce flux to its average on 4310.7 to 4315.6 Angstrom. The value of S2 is 39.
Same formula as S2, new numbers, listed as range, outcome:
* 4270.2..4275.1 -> 35.6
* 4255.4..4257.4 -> 56.6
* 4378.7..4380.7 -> 51.9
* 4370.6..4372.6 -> 53.6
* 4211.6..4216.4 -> 51.8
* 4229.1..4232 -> 46.7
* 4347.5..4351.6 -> 53.7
